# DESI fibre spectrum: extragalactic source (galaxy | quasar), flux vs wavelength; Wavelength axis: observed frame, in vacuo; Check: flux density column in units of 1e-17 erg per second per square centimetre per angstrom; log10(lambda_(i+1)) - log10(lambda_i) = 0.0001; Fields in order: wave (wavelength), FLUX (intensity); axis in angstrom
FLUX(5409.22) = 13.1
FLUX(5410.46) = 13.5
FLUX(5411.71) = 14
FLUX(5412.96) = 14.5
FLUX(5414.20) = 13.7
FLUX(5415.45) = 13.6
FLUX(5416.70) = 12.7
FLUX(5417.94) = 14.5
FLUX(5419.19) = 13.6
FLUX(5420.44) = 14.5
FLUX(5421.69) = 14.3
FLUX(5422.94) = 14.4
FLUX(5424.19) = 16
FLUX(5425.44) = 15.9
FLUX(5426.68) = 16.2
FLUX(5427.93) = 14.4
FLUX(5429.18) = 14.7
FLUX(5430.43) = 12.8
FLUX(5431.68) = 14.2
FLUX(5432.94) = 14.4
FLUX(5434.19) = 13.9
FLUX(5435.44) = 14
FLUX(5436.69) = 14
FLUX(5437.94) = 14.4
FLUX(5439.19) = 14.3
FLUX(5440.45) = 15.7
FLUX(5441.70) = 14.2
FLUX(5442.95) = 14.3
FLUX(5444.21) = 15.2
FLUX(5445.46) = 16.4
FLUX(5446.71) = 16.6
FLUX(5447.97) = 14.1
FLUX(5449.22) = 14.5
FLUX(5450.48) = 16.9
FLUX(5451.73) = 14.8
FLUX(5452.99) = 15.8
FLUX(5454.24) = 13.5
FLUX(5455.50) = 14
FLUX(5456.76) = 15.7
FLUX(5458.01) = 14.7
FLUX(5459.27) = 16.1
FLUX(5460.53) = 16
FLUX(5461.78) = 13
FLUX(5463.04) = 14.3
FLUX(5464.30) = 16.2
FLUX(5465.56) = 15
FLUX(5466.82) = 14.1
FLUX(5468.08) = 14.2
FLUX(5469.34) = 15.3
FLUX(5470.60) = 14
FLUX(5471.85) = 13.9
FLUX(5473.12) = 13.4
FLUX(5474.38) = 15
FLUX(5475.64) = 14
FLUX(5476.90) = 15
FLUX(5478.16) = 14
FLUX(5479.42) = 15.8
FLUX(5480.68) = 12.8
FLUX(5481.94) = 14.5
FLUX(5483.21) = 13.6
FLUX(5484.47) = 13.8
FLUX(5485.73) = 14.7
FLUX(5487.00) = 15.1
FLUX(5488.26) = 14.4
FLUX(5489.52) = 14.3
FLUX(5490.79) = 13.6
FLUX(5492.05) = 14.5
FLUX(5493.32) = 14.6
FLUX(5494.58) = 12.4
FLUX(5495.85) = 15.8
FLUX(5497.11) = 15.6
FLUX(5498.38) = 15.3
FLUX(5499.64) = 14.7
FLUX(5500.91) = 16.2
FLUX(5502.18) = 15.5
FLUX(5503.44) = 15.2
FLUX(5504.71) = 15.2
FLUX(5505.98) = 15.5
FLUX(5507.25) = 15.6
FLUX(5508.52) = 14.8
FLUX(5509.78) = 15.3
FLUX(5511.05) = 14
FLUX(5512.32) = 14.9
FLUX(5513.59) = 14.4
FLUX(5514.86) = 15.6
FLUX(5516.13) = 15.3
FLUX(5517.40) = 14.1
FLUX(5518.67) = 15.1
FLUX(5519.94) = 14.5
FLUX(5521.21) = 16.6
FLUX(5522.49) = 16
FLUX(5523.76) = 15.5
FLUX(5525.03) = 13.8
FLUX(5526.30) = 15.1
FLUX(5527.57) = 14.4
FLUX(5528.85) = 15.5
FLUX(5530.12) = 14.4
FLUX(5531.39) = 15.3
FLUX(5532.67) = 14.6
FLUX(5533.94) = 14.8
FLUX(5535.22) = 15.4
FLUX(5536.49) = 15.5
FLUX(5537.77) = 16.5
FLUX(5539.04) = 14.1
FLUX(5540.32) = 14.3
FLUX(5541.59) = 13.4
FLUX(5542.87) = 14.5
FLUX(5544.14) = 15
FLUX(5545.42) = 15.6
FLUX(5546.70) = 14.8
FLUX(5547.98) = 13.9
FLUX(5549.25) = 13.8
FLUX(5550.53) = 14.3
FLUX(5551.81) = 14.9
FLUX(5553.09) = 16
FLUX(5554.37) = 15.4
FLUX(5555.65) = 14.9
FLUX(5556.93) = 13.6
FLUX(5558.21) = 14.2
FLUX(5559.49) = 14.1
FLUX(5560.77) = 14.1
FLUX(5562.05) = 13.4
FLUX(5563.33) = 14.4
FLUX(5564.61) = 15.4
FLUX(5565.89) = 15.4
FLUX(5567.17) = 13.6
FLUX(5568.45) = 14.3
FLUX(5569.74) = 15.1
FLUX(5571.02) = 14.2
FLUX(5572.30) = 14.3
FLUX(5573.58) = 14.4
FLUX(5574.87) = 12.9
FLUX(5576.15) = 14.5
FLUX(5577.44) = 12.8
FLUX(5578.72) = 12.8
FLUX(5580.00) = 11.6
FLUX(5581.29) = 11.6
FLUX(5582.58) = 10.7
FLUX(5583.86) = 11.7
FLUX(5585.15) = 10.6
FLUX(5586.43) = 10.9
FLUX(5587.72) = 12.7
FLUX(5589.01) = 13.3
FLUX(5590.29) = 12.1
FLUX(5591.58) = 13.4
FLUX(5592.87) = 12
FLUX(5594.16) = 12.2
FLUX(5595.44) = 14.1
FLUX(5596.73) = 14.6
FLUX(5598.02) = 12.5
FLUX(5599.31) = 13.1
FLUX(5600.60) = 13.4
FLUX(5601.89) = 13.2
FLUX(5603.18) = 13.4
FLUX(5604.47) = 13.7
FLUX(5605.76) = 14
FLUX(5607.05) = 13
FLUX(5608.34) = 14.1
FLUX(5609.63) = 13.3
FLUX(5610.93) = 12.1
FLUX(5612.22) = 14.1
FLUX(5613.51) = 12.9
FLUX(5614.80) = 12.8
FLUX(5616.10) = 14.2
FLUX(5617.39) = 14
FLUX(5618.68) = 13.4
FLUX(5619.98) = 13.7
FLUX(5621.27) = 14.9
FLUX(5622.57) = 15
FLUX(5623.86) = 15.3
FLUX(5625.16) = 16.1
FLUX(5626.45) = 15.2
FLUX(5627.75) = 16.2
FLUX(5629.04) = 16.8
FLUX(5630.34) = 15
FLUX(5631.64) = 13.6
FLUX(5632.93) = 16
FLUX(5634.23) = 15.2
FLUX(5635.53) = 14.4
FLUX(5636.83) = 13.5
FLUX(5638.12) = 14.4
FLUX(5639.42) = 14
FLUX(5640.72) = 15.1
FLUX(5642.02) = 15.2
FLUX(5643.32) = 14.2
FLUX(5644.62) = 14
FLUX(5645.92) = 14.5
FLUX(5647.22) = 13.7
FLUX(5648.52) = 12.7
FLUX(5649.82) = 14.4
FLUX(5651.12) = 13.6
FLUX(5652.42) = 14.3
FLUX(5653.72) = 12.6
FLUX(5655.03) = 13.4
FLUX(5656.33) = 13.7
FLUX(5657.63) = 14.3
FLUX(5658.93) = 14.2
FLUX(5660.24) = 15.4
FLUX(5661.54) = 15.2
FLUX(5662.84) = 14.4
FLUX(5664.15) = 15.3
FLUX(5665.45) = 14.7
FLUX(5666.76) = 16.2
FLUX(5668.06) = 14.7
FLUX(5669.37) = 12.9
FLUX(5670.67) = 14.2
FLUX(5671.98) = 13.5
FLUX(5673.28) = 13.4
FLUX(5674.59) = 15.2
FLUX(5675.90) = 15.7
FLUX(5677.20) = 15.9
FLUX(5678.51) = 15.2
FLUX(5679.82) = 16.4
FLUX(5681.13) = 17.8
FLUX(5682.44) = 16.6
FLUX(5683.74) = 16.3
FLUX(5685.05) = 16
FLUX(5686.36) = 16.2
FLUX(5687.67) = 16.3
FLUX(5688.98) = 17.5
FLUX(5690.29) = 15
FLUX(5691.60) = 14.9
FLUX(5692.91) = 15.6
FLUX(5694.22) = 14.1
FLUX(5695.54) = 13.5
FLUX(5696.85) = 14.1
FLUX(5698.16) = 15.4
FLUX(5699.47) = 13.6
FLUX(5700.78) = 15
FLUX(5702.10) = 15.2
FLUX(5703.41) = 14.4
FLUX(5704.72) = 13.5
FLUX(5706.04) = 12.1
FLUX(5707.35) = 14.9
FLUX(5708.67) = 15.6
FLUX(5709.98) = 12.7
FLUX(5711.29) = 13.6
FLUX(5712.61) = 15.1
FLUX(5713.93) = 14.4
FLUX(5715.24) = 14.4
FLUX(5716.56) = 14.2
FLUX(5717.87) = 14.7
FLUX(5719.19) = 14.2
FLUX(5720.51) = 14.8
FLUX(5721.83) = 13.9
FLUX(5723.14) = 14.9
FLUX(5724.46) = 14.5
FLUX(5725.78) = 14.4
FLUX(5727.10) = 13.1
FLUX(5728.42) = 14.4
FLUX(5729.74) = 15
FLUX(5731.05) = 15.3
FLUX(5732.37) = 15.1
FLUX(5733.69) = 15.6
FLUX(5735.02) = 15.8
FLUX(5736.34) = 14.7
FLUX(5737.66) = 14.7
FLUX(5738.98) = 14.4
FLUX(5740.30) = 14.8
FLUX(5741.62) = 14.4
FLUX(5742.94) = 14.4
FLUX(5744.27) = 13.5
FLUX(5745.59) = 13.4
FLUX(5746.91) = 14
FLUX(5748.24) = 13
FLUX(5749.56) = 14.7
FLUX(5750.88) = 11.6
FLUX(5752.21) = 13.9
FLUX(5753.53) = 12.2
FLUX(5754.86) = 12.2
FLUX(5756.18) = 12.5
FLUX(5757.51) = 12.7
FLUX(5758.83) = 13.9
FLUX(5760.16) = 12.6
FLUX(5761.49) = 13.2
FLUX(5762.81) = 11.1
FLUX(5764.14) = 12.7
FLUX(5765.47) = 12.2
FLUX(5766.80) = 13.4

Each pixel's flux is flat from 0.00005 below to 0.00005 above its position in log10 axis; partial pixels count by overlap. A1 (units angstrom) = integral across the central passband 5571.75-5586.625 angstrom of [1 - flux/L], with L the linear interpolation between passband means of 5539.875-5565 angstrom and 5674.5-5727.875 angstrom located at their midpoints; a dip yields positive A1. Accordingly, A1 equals 2.2 angstrom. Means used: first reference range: 14.5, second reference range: 14.9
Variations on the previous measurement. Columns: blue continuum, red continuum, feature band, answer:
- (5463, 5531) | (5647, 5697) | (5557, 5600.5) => 4.6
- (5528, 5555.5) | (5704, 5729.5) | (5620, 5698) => -2.5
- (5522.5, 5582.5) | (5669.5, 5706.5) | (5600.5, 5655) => 2.2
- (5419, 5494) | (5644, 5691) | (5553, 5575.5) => 0.6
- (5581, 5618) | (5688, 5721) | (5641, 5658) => -0.3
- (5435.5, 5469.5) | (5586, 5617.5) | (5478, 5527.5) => -1.7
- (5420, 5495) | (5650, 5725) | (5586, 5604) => 2.1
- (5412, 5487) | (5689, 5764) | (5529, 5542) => -0.4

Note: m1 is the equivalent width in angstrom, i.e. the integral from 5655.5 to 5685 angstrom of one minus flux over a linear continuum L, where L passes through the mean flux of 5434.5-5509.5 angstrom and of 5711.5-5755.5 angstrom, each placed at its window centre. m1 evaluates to -1.5 angstrom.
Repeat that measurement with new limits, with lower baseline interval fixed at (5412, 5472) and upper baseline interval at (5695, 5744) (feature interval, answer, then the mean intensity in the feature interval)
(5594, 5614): 1.6 angstrom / 13.4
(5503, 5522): -0.6 angstrom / 15.1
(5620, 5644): -0.8 angstrom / 15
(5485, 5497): 0.2 angstrom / 14.4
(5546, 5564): 0.2 angstrom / 14.4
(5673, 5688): -1.5 angstrom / 16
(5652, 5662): 0.3 angstrom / 14.1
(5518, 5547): -0.8 angstrom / 15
